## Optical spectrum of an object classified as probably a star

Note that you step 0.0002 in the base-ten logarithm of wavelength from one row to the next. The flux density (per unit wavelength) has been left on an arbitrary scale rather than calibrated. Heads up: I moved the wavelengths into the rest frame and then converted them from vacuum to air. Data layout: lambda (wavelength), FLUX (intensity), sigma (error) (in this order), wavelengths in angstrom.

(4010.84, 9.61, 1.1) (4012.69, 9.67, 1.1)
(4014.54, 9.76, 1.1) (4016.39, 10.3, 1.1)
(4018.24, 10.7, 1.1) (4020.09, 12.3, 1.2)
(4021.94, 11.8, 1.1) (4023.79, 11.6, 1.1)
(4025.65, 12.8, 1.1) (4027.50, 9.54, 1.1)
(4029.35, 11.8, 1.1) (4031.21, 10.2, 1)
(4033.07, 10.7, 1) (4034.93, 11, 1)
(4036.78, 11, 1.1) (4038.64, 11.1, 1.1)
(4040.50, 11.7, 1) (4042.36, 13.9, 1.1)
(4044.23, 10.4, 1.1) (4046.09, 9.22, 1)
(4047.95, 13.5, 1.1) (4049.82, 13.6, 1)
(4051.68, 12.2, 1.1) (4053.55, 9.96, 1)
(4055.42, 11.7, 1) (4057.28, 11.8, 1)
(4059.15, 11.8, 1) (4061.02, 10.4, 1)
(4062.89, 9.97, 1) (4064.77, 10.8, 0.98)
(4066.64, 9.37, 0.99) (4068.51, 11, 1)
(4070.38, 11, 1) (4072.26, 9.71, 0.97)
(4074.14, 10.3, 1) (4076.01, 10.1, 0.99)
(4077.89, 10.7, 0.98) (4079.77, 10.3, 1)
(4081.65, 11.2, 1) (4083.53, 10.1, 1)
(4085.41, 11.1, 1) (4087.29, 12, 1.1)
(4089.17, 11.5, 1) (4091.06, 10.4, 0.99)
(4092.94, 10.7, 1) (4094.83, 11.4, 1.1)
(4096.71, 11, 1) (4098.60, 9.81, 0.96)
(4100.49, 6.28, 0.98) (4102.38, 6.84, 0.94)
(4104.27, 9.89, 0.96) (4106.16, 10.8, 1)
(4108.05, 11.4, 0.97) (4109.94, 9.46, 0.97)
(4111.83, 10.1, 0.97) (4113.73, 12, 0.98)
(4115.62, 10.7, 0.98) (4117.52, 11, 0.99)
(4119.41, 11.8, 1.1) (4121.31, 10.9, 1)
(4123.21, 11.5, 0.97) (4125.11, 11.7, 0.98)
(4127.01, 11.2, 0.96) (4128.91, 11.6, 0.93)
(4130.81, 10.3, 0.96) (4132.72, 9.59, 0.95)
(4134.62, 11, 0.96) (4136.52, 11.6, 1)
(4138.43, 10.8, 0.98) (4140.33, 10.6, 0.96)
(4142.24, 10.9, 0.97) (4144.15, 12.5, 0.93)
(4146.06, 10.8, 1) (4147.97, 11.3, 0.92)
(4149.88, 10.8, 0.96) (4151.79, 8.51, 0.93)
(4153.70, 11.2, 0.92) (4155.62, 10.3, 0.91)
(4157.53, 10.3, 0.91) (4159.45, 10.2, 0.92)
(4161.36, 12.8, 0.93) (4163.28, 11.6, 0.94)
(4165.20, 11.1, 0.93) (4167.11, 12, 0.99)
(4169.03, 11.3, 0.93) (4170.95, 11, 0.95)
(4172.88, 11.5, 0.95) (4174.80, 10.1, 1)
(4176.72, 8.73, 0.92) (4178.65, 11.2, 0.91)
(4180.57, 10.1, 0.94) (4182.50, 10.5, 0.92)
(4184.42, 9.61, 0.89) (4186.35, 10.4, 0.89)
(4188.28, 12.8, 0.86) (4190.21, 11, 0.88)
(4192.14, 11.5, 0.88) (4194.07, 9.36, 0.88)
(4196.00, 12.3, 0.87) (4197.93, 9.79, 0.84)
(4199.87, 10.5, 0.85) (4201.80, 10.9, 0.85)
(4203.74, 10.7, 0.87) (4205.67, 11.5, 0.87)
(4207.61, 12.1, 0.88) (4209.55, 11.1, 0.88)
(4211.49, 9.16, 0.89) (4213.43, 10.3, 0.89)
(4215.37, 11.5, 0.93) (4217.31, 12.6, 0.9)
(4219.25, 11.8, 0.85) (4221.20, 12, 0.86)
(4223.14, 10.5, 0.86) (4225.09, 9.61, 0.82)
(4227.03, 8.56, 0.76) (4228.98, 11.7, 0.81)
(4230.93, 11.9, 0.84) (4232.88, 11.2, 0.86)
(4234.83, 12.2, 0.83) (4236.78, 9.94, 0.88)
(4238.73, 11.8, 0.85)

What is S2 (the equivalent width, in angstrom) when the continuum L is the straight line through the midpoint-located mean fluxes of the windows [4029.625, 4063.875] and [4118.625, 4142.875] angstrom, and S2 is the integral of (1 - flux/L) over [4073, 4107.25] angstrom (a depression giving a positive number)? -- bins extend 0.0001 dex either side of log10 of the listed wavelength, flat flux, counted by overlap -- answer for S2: 2.88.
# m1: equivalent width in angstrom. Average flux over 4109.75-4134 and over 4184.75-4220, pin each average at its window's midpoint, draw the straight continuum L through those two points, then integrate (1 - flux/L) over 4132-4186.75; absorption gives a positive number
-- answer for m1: 1.09 angstrom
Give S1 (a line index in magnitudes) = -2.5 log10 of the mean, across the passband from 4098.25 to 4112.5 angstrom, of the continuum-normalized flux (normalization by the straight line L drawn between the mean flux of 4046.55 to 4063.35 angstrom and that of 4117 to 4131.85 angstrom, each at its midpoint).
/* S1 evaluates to 0.22 mag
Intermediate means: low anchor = 11.6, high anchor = 11.2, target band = 9.29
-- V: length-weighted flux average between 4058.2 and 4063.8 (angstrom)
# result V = 10.7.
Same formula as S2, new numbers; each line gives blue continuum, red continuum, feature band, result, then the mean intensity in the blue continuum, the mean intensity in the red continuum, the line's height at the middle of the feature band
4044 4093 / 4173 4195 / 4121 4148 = -0.97 angstrom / 10.9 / 10.5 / 10.7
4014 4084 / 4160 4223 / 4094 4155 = 2.37 angstrom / 11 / 11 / 11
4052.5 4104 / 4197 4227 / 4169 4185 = 0.48 angstrom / 10.4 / 10.9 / 10.7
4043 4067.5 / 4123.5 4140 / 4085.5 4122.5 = 2.03 angstrom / 11.2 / 11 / 11.1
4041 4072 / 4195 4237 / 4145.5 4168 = 0.39 angstrom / 11.3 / 11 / 11.1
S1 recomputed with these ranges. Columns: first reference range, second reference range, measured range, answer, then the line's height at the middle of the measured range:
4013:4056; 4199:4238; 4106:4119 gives 0.03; 11.2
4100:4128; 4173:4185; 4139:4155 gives -0.05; 10.3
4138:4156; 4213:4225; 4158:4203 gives 0.02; 11.1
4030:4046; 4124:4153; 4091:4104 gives 0.16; 11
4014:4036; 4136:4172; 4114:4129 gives -0.03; 11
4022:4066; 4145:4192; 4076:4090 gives 0.02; 11.2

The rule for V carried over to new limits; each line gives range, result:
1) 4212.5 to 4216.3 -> 10.9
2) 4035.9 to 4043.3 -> 11.9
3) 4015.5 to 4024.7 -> 11.4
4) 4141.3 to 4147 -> 11.4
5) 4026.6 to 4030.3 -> 10.7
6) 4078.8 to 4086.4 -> 10.7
